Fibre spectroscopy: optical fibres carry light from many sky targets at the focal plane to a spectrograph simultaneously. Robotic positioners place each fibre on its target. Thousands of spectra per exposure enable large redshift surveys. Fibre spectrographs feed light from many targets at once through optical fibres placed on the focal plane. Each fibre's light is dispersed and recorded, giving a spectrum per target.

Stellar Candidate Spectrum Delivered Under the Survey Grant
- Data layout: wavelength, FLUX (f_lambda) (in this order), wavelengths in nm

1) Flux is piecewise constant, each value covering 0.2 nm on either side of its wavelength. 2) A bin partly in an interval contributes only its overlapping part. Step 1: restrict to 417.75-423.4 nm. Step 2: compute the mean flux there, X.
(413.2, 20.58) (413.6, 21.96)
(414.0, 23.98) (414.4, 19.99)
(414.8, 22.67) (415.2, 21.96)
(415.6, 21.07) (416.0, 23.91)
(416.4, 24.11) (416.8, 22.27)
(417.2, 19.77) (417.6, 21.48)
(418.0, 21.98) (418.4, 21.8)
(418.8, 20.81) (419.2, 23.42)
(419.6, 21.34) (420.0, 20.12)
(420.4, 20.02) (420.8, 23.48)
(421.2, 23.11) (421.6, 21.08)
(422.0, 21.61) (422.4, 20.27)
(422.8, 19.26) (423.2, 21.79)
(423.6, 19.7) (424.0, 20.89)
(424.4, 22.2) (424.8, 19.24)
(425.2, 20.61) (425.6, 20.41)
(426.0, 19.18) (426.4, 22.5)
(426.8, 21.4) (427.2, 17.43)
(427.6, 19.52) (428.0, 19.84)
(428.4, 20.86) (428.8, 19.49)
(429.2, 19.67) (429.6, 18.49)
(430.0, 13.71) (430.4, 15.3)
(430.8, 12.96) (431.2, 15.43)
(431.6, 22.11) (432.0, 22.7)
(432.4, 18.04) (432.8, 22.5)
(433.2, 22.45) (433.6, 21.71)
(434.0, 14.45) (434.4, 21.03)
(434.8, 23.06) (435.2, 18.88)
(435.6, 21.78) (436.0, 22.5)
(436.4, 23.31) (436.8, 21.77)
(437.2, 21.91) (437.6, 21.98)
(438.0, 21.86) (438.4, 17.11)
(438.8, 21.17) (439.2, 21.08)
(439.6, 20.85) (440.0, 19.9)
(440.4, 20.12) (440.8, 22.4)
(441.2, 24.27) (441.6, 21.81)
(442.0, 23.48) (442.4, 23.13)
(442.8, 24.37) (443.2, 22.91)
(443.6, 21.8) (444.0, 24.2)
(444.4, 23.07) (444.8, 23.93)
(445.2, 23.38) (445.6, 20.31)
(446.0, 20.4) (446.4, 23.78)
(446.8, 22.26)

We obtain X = 21.4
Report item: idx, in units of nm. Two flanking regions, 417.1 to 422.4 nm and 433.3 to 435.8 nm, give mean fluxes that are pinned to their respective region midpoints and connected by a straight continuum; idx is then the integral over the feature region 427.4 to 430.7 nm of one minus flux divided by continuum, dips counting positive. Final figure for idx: 0.40 nm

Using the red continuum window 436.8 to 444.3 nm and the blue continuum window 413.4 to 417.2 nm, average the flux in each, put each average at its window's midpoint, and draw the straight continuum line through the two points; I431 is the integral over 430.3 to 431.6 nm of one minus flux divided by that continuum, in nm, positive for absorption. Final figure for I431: 0.38 nm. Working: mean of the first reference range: 22.3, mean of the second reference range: 21.9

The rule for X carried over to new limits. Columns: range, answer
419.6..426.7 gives 20.9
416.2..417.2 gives 22.5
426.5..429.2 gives 19.9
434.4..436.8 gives 21.8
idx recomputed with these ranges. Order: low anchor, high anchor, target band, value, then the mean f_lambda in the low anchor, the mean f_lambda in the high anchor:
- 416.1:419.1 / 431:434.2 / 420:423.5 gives 0.02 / 21.9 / 19.9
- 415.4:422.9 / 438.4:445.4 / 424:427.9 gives 0.28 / 21.7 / 22.3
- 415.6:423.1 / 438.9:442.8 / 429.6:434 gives 0.68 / 21.6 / 22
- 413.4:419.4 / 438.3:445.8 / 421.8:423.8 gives 0.14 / 22.1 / 22.1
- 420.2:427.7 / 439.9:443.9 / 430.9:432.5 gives 0.17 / 20.7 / 22.5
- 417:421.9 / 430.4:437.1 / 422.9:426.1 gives 0.08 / 21.5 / 20.2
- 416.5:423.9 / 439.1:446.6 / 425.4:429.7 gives 0.35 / 21.3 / 22.4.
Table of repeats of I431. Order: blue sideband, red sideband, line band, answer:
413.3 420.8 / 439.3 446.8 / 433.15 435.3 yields 0.199 nm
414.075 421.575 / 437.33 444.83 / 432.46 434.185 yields 0.144 nm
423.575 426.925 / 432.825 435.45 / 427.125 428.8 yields 0.086 nm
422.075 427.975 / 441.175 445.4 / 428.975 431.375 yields 0.587 nm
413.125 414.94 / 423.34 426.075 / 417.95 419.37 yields -0.049 nm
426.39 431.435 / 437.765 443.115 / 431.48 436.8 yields -0.385 nm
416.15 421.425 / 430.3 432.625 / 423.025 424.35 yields -0.040 nm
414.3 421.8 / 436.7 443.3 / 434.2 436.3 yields 0.022 nm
